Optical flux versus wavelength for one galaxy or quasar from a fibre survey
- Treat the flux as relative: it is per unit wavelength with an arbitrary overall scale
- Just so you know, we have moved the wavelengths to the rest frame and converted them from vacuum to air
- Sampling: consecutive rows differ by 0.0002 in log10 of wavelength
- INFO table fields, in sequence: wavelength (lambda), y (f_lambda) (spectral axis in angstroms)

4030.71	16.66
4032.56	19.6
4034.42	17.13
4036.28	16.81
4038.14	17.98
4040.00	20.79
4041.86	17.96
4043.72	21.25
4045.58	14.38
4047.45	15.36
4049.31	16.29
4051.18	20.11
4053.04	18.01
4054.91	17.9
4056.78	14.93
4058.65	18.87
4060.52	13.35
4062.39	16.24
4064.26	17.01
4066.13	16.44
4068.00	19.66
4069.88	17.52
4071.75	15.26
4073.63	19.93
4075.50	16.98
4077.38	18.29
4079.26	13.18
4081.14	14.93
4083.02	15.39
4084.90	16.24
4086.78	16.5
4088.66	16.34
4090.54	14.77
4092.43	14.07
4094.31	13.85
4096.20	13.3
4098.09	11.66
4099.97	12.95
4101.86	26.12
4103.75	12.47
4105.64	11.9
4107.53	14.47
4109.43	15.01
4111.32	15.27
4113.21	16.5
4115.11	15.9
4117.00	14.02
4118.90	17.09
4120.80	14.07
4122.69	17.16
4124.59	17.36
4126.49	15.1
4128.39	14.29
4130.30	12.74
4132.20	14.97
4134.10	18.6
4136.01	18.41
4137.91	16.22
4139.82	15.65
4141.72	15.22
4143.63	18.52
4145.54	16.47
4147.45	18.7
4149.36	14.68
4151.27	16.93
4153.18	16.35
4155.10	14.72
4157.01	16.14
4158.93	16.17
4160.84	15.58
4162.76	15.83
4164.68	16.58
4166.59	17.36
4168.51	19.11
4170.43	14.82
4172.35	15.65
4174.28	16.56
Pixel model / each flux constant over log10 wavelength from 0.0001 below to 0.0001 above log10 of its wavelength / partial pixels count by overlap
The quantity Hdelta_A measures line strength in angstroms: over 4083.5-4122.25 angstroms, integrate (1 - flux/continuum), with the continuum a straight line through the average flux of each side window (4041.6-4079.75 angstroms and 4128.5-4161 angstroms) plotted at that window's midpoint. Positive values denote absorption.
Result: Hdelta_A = 3.5 angstroms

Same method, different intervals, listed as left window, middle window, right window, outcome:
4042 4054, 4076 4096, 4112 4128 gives 1.6 angstroms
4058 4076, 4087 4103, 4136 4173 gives 1.4 angstroms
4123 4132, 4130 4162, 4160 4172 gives -1.2 angstroms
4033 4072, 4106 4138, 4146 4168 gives 2.0 angstroms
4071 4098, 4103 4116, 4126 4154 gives 1.1 angstroms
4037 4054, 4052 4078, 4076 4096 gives -0.8 angstroms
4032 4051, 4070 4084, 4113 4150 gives 0.6 angstroms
